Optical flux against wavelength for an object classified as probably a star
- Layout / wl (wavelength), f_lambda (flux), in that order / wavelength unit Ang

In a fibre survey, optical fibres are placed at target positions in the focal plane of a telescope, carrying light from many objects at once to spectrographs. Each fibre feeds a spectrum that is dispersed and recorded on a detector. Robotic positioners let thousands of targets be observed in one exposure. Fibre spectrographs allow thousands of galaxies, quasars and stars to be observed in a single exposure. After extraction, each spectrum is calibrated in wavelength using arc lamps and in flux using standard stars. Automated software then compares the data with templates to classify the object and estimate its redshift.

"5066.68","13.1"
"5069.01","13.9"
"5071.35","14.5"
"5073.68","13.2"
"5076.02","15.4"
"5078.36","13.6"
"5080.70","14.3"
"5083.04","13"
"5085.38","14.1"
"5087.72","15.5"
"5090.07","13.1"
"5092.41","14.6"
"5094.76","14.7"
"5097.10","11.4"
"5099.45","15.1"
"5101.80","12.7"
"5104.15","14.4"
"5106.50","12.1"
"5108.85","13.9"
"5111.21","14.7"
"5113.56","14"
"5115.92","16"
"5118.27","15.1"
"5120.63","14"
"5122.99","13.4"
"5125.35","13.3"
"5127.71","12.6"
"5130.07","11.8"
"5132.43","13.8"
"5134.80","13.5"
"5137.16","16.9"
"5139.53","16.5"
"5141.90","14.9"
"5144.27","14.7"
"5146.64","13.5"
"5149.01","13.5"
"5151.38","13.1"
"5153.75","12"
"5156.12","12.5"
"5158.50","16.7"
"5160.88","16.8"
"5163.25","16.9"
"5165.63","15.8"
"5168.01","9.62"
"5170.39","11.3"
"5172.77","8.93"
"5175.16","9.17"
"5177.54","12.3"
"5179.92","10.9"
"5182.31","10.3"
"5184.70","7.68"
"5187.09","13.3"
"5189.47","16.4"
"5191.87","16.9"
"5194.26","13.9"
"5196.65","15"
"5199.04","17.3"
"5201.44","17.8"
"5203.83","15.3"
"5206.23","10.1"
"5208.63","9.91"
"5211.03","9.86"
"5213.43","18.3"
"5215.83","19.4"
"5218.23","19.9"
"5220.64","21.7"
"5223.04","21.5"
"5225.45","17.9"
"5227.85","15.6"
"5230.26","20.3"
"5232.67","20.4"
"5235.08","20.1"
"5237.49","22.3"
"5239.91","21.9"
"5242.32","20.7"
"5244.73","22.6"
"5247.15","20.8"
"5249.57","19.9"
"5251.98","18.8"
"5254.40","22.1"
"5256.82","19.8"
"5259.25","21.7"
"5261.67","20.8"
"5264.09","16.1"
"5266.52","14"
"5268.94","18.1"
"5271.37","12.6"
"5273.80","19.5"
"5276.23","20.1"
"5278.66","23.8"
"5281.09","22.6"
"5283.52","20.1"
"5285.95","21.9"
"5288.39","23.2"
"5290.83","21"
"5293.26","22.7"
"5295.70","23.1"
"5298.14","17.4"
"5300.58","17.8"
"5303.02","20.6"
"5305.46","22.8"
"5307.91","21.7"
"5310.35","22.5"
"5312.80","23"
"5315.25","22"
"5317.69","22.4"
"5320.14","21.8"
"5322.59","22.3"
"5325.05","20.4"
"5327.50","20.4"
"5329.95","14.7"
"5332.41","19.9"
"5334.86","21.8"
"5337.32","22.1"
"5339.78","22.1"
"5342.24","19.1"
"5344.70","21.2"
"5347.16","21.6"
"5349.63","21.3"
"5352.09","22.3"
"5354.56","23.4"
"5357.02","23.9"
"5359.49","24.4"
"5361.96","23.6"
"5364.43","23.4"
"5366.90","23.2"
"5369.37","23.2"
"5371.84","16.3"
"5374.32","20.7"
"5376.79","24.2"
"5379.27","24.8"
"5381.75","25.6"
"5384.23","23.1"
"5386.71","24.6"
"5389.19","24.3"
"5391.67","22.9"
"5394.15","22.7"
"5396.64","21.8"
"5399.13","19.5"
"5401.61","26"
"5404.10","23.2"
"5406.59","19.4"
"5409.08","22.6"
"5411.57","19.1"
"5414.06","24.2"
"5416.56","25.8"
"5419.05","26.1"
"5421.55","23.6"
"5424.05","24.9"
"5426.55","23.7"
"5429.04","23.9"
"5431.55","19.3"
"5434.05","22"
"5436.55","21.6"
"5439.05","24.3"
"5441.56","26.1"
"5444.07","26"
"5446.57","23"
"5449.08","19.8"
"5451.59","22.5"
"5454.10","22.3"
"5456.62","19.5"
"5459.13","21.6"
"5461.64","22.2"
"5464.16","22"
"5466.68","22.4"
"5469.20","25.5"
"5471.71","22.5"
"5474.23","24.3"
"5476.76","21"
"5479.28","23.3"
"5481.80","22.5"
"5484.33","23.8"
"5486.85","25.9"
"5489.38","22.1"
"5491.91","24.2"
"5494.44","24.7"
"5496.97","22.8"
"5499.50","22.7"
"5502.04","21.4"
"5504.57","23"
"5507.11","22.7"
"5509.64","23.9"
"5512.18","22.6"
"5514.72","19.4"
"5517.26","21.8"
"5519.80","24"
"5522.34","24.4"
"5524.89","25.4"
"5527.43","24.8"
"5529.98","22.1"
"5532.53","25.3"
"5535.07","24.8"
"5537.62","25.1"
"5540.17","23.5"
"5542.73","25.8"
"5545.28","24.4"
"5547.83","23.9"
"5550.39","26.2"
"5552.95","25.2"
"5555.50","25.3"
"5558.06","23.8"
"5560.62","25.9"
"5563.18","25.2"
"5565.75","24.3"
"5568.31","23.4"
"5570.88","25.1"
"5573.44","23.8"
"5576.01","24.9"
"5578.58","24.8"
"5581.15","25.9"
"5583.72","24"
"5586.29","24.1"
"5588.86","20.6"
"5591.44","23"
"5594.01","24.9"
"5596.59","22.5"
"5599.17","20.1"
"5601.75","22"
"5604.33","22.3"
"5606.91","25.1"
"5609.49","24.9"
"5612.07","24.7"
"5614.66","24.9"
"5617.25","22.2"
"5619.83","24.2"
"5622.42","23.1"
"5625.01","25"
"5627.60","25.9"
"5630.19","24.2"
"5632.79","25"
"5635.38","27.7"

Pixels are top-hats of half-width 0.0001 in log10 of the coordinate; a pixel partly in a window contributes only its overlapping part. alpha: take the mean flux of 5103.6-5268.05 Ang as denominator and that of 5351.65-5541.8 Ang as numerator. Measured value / 1.47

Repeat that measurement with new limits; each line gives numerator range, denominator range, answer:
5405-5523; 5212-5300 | 1.14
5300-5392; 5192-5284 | 1.19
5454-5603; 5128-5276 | 1.47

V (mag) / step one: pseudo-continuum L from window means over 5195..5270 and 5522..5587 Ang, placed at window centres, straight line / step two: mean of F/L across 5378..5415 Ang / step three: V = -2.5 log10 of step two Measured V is -0.07 mag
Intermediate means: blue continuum 18.4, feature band 22.9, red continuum 24.7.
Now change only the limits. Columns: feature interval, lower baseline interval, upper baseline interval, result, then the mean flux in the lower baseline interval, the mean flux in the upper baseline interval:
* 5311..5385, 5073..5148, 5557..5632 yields -0.160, 14.1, 24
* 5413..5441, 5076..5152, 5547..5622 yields -0.145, 14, 24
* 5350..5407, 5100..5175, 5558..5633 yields -0.196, 13.8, 24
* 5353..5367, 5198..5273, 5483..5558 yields -0.143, 18.3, 23.8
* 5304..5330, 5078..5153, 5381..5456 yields -0.081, 14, 23.1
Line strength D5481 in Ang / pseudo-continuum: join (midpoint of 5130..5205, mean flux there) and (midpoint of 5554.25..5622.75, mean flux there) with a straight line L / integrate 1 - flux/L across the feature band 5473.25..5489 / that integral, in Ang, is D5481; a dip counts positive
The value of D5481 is -1.5 Ang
